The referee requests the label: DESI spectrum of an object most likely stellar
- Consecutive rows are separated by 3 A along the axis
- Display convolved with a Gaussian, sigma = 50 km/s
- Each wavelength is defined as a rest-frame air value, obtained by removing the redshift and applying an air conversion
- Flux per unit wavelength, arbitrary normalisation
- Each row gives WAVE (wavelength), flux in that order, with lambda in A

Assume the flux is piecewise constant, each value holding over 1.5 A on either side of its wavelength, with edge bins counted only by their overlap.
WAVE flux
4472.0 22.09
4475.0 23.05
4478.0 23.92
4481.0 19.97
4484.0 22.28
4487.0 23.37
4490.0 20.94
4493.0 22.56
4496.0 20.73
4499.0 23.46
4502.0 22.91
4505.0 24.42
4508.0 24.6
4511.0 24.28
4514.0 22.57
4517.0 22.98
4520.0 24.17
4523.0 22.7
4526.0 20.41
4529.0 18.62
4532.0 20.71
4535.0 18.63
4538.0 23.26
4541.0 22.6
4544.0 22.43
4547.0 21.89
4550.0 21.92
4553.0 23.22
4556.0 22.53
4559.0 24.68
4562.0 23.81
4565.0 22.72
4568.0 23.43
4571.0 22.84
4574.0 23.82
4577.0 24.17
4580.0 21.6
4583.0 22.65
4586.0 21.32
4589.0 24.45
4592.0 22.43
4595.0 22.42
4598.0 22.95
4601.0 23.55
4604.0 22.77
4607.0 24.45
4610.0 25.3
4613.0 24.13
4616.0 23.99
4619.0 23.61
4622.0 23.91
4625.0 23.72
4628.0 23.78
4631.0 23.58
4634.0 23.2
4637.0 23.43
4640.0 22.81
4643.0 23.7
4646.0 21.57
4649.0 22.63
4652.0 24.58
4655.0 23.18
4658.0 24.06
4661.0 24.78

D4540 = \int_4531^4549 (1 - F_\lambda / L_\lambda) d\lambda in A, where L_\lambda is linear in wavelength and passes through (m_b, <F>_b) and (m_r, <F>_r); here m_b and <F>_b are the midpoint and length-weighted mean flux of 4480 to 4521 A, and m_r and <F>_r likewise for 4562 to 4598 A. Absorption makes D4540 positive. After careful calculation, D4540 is 1.0 A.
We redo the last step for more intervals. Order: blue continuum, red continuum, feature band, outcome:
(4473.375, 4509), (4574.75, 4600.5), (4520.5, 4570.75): 1.30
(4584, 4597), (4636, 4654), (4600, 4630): -1.38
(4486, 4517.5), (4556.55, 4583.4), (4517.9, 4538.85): 1.72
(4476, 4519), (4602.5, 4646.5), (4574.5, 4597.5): 0.60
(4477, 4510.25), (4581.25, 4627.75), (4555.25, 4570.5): -0.19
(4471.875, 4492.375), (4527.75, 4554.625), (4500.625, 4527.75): -1.66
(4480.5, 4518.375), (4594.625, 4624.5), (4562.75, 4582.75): 0.28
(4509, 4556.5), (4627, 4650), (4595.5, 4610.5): -0.57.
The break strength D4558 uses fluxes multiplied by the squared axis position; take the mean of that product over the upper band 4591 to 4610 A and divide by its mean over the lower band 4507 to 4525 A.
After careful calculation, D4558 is 1.03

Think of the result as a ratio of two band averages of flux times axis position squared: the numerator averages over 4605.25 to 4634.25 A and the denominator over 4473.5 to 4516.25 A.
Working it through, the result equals 1.11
